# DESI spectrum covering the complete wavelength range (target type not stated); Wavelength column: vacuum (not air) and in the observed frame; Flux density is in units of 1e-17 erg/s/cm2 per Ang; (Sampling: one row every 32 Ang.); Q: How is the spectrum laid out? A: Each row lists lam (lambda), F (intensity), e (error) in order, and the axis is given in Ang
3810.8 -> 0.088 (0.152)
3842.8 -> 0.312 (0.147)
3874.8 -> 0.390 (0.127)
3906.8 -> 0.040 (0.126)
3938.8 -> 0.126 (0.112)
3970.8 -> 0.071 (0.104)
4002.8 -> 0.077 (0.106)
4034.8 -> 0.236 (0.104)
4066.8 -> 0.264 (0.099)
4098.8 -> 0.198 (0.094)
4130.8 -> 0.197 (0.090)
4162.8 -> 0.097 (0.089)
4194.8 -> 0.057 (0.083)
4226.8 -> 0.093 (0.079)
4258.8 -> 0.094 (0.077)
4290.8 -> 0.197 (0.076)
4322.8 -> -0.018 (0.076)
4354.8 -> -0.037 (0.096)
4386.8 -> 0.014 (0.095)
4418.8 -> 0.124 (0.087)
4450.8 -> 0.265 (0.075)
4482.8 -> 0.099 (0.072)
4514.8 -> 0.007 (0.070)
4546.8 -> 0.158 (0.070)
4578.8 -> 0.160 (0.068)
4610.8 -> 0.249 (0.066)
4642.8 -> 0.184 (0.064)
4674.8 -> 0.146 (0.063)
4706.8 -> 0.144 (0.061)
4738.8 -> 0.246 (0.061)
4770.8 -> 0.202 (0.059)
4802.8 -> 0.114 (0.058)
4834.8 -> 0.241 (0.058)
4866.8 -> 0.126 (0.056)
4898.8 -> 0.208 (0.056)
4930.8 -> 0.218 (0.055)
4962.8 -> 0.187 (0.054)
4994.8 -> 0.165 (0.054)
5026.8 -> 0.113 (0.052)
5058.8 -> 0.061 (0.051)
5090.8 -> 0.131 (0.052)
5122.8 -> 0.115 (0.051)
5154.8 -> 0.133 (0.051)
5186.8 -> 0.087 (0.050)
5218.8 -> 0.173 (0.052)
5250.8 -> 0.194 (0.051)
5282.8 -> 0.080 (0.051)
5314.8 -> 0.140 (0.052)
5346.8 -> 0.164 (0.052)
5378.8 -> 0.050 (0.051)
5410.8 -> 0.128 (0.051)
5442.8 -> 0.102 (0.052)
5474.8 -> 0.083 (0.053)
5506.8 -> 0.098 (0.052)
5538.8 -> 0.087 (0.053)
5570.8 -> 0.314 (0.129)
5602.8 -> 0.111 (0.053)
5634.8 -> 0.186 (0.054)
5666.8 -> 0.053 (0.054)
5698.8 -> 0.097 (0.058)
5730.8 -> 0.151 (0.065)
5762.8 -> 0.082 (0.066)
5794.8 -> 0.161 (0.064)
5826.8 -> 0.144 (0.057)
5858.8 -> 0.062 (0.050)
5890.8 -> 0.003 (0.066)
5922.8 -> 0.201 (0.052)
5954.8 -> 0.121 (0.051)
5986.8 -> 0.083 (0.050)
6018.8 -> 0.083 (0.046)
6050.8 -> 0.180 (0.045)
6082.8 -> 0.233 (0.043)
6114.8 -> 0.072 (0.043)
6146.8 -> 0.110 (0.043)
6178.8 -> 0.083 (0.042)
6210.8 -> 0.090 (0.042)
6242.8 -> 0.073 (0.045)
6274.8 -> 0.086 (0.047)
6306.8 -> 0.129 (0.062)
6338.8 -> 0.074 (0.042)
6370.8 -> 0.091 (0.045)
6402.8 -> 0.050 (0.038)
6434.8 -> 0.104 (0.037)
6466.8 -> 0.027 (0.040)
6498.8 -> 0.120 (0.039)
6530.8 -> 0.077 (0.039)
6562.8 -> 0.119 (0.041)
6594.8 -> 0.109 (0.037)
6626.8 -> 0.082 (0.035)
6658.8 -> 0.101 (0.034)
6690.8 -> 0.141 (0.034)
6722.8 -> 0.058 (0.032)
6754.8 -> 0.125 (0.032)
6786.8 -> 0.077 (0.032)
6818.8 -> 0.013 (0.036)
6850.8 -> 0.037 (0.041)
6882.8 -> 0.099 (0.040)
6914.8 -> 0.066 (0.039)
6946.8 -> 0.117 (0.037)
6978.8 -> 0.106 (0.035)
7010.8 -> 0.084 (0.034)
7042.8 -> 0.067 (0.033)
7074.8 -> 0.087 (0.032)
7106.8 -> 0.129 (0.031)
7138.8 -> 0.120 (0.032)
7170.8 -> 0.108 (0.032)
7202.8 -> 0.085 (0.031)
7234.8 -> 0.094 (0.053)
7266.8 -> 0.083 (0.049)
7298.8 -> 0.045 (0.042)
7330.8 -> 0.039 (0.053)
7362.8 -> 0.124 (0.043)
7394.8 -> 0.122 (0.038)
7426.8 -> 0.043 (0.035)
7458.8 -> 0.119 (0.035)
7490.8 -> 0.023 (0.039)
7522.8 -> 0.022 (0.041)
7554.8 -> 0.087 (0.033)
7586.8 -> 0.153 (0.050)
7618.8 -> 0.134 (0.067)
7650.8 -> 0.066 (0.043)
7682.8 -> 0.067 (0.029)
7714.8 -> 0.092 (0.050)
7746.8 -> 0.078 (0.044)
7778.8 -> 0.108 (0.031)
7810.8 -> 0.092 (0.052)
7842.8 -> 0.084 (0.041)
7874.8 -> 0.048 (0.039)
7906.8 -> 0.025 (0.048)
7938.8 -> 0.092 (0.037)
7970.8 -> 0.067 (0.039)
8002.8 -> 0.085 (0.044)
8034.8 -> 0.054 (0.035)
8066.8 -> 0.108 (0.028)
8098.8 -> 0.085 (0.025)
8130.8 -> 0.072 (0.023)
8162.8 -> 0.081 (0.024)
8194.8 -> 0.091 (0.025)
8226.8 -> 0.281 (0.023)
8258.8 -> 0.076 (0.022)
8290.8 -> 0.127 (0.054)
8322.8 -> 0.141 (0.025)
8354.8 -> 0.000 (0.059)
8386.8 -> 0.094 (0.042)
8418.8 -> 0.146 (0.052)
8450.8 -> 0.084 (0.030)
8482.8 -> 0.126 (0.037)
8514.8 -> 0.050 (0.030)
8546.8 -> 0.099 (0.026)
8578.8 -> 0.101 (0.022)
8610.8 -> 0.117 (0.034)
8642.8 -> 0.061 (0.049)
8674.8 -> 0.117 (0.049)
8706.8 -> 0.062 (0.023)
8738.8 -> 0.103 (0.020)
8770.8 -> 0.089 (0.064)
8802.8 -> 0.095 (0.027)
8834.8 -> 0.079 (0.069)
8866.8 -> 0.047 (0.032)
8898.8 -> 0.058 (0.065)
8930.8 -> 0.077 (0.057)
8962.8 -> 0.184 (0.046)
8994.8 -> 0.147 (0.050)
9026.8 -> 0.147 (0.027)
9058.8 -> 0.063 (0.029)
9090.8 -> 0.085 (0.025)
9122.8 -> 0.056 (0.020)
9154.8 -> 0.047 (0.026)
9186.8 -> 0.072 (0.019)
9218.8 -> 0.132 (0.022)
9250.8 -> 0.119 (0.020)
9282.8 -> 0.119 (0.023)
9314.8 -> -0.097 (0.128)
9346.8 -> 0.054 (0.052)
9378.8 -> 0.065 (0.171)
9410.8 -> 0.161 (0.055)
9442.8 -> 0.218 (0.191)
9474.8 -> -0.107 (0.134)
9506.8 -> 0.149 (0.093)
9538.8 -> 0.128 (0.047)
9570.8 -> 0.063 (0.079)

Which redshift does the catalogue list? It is 1.205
